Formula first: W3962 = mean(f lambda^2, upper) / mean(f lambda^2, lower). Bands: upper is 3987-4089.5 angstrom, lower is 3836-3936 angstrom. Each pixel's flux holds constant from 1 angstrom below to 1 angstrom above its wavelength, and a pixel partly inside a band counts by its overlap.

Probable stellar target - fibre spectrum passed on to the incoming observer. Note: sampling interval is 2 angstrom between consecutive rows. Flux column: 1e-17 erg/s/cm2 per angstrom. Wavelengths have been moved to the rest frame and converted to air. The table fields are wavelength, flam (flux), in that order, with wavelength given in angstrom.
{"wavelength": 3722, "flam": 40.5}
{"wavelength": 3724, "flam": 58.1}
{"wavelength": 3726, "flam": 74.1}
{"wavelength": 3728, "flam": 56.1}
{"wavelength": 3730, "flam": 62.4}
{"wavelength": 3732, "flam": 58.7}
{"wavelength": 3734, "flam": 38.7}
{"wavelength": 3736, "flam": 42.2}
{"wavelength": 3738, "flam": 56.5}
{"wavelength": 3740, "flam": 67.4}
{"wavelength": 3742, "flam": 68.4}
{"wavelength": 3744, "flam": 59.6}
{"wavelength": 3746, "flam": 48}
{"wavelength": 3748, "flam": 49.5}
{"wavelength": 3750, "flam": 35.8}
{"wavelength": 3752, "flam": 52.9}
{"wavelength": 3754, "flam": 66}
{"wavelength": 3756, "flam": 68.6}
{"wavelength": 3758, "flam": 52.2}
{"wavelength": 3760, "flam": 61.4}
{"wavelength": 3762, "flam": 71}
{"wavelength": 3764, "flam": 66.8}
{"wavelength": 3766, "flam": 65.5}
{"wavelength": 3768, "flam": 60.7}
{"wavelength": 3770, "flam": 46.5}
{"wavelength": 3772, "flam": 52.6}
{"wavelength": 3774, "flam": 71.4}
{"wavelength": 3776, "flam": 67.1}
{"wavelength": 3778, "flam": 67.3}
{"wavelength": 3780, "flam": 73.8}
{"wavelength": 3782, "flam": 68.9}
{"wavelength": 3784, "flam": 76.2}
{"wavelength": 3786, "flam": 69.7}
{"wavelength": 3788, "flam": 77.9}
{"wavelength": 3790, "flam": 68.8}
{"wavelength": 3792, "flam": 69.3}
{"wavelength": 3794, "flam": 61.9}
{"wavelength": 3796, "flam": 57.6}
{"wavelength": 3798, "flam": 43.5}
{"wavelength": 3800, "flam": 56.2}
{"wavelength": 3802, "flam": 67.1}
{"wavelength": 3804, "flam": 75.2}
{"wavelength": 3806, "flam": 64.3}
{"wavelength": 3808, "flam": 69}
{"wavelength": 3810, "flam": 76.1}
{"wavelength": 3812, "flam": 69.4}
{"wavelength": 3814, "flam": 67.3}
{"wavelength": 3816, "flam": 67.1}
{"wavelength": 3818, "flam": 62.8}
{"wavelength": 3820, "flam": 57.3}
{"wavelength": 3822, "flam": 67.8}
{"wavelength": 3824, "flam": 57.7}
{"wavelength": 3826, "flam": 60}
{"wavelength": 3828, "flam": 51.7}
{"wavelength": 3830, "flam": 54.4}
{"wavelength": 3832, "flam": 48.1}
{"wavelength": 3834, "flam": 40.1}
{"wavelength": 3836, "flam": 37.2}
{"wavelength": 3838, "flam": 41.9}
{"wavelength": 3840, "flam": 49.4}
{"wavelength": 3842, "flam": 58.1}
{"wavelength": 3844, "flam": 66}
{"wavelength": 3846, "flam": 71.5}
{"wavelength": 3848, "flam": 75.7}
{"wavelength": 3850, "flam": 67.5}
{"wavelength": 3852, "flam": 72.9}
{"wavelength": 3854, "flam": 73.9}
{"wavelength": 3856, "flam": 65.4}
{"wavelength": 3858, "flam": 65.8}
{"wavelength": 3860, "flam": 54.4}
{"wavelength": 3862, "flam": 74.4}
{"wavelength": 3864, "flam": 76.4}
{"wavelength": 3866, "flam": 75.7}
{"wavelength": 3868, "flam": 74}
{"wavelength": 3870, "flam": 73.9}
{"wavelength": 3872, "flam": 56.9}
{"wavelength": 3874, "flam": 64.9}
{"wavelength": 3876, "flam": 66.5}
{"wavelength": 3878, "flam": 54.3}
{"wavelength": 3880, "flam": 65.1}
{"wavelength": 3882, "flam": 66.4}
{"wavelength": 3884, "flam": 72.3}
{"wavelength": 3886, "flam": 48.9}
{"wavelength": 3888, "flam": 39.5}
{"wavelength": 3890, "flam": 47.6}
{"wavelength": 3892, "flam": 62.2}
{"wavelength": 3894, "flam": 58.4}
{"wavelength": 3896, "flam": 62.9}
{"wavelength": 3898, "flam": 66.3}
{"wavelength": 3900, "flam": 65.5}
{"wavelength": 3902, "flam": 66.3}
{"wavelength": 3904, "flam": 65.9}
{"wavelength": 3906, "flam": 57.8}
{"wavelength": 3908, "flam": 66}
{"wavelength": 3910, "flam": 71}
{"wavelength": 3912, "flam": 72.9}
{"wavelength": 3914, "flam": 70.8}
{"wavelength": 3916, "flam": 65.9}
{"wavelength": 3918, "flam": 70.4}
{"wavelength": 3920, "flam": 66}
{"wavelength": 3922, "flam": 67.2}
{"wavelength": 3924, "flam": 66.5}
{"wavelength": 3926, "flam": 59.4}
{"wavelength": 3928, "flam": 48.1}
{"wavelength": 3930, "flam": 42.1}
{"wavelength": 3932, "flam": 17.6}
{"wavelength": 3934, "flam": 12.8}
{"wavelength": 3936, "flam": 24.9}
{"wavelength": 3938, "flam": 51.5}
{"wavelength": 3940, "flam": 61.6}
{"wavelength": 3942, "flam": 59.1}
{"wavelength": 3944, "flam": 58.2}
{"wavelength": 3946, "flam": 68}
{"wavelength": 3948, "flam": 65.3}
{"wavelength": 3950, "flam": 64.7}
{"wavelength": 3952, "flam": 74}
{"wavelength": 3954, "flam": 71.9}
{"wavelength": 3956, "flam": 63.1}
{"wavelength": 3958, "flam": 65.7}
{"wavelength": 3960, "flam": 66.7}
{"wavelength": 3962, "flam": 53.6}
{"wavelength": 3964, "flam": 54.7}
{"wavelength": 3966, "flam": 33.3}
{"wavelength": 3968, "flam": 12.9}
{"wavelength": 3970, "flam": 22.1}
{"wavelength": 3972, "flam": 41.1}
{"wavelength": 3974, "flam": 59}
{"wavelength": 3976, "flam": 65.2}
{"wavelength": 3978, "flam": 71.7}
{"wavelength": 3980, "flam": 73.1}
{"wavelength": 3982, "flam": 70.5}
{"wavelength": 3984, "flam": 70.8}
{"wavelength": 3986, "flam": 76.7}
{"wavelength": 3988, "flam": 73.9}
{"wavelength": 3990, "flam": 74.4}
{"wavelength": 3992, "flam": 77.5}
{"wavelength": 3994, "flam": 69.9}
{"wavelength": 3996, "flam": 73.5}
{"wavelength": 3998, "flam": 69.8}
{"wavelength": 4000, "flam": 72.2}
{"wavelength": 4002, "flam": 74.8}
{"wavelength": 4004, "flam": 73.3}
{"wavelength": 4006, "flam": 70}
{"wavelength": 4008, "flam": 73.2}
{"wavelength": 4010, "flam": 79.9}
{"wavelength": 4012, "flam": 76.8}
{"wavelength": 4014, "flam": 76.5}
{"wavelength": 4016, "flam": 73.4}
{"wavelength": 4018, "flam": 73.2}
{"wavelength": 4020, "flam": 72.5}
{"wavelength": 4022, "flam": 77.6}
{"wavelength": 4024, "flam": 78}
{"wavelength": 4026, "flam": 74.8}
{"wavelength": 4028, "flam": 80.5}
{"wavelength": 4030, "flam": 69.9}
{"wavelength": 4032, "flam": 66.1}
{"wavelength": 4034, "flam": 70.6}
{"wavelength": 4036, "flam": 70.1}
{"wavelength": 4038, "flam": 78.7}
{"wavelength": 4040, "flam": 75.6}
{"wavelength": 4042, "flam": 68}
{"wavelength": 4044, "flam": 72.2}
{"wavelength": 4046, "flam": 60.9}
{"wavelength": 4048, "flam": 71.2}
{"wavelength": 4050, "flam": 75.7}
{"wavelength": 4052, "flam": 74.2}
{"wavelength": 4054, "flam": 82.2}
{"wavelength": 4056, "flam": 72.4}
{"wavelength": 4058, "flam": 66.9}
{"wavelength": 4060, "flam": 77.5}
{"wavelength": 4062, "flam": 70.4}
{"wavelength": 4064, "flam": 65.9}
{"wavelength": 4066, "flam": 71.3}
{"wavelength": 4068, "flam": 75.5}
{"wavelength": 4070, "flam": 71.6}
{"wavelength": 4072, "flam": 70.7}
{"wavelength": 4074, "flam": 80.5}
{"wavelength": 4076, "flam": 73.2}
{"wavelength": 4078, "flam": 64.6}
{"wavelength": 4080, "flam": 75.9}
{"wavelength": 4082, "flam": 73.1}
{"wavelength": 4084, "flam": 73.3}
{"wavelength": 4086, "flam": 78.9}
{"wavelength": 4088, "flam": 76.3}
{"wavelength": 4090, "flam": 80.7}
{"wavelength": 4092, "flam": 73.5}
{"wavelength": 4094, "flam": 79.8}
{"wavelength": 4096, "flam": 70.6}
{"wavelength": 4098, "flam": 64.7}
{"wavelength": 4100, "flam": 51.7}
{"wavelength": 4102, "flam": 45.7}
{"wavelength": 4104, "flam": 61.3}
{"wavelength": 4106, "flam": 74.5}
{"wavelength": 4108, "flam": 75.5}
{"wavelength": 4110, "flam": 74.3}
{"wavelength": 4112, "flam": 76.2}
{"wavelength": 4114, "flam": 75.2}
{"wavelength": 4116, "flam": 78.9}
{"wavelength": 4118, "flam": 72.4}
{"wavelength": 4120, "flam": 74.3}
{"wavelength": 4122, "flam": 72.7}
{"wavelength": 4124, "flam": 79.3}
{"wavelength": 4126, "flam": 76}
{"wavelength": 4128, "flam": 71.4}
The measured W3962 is 1.30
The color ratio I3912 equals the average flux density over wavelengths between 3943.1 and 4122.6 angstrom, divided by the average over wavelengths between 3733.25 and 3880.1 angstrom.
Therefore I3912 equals 1.1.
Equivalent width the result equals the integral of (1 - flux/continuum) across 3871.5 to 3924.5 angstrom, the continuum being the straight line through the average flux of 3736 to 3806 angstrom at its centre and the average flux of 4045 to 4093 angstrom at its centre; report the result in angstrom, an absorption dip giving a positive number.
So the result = 2.9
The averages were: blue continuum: 62.1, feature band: 63.2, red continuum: 73.2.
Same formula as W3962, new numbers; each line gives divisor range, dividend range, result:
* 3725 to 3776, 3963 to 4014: 1.26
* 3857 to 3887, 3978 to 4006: 1.18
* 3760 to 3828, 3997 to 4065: 1.27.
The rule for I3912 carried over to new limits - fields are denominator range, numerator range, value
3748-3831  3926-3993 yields 0.89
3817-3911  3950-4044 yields 1.10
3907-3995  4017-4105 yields 1.22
